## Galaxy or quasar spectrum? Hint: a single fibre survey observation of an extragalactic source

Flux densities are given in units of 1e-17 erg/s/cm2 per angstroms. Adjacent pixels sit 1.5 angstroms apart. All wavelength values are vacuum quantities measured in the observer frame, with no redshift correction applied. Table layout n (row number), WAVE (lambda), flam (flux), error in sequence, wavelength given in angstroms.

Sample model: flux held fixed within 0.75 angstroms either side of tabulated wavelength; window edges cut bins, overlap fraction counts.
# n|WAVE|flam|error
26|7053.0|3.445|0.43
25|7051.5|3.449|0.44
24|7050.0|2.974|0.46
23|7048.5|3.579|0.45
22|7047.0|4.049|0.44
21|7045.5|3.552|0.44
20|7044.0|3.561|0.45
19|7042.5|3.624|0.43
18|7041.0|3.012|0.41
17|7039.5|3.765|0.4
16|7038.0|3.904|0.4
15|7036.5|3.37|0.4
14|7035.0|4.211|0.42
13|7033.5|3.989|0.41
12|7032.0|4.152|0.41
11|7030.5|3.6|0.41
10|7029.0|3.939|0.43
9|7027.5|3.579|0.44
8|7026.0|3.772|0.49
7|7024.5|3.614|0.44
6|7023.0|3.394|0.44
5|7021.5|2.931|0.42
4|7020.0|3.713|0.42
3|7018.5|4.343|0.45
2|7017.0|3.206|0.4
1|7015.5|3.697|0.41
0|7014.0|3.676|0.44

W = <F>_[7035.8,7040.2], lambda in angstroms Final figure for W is 3.68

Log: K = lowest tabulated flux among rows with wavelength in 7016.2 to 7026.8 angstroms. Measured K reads 2.931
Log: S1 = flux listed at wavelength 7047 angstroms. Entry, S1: 4.049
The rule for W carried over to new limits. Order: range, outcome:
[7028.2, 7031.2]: 3.77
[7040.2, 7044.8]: 3.4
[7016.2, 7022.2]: 3.55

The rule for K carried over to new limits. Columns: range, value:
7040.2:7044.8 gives 3.012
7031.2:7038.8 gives 3.37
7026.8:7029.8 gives 3.579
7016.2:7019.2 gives 3.206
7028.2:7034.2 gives 3.6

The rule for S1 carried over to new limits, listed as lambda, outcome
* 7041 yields 3.012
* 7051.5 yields 3.449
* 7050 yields 2.974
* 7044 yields 3.561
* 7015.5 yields 3.697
